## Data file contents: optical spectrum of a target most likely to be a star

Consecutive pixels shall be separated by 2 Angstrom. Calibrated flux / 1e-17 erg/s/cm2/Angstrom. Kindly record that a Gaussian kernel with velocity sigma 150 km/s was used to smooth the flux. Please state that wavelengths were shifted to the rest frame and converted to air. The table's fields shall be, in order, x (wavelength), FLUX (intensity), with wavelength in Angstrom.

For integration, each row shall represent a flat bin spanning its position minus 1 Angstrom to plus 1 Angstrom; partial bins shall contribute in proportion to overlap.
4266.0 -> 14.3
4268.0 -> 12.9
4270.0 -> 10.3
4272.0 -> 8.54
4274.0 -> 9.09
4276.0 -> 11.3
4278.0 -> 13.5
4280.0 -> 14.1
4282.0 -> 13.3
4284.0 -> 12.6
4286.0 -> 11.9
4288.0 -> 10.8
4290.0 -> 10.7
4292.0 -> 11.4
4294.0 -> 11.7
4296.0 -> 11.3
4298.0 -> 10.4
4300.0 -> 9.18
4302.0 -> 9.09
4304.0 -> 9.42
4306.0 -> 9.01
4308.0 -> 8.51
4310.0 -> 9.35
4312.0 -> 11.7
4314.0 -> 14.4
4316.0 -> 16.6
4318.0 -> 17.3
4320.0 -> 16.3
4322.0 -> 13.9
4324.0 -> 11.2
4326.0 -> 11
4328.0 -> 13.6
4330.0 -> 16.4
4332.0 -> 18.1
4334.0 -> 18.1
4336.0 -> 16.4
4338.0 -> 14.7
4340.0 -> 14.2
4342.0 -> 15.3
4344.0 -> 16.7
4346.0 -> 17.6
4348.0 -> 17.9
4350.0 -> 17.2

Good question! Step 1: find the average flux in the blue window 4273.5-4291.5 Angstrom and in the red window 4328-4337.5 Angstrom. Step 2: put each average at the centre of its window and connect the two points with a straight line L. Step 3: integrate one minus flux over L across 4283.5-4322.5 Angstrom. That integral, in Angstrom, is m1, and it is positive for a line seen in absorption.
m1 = 6.2 Angstrom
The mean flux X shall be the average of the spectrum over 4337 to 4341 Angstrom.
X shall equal 14.4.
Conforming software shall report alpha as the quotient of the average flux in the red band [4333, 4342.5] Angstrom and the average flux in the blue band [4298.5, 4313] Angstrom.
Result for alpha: 1.7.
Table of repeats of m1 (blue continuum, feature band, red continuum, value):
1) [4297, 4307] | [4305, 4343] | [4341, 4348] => -2.35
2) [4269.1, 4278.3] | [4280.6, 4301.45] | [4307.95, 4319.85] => 0.58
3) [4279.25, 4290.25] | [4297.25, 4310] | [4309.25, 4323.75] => 3.94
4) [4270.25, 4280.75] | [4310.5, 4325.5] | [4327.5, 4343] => 0.35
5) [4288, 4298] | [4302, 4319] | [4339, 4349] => 1.52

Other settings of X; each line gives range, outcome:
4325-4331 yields 13.7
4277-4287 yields 13.1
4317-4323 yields 15.8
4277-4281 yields 13.8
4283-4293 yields 11.5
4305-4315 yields 10.6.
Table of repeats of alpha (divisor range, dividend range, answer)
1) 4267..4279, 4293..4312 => 0.90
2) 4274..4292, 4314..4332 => 1.22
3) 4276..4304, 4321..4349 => 1.34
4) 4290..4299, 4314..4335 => 1.36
